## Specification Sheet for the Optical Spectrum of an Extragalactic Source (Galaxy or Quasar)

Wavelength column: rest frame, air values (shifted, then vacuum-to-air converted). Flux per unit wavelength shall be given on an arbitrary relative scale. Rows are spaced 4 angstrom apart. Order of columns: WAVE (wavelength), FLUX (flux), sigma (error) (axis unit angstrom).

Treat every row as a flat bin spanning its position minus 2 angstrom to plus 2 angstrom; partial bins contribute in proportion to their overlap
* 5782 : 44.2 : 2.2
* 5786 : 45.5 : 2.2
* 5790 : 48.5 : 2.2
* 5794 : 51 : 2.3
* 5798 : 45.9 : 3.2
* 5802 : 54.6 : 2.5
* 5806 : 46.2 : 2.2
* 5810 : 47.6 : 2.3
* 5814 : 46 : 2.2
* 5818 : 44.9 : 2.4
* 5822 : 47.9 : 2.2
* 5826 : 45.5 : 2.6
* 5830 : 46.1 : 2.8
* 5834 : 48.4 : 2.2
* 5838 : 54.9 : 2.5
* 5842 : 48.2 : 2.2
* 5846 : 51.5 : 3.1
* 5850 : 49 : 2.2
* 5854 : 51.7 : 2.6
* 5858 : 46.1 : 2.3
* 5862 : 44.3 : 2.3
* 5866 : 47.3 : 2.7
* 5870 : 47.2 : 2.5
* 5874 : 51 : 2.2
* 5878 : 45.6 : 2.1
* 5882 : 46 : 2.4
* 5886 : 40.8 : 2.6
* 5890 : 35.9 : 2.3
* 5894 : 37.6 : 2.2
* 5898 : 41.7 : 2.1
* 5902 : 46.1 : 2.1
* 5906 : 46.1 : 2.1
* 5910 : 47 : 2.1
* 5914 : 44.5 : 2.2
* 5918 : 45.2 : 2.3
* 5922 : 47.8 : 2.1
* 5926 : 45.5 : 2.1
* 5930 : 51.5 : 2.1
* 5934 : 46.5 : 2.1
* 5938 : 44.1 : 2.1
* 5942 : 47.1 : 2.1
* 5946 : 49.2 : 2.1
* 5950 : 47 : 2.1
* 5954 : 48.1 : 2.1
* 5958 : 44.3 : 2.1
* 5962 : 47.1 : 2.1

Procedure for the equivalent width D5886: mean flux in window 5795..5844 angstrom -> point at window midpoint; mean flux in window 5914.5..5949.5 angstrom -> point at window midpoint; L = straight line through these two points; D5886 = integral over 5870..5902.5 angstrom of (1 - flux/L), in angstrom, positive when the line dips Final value 2.9 angstrom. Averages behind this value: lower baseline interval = 48.1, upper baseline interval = 47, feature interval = 43.2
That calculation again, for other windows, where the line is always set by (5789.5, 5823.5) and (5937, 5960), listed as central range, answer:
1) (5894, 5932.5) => 1.1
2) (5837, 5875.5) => -1.1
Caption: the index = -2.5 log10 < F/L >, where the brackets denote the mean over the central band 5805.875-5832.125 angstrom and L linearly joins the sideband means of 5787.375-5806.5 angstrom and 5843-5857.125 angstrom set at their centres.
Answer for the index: 0.08 mag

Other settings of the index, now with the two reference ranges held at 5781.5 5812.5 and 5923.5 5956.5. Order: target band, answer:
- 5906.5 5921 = 0.04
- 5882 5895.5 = 0.21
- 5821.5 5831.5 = 0.04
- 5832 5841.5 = -0.07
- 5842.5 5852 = -0.05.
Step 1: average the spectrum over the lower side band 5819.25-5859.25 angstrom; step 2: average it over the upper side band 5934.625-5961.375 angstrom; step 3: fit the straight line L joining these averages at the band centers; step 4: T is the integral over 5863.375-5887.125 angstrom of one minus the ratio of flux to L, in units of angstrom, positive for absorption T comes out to 0.8 angstrom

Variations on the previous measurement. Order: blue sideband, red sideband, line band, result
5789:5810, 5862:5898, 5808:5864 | -1.6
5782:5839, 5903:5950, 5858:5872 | 0.3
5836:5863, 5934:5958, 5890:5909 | 2.3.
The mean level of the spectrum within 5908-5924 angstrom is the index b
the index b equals 46.1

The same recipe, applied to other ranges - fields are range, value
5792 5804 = 50.5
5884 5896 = 38.1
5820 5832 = 46.5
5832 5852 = 50.4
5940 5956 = 47.9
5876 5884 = 45.8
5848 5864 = 47.8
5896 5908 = 44.6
